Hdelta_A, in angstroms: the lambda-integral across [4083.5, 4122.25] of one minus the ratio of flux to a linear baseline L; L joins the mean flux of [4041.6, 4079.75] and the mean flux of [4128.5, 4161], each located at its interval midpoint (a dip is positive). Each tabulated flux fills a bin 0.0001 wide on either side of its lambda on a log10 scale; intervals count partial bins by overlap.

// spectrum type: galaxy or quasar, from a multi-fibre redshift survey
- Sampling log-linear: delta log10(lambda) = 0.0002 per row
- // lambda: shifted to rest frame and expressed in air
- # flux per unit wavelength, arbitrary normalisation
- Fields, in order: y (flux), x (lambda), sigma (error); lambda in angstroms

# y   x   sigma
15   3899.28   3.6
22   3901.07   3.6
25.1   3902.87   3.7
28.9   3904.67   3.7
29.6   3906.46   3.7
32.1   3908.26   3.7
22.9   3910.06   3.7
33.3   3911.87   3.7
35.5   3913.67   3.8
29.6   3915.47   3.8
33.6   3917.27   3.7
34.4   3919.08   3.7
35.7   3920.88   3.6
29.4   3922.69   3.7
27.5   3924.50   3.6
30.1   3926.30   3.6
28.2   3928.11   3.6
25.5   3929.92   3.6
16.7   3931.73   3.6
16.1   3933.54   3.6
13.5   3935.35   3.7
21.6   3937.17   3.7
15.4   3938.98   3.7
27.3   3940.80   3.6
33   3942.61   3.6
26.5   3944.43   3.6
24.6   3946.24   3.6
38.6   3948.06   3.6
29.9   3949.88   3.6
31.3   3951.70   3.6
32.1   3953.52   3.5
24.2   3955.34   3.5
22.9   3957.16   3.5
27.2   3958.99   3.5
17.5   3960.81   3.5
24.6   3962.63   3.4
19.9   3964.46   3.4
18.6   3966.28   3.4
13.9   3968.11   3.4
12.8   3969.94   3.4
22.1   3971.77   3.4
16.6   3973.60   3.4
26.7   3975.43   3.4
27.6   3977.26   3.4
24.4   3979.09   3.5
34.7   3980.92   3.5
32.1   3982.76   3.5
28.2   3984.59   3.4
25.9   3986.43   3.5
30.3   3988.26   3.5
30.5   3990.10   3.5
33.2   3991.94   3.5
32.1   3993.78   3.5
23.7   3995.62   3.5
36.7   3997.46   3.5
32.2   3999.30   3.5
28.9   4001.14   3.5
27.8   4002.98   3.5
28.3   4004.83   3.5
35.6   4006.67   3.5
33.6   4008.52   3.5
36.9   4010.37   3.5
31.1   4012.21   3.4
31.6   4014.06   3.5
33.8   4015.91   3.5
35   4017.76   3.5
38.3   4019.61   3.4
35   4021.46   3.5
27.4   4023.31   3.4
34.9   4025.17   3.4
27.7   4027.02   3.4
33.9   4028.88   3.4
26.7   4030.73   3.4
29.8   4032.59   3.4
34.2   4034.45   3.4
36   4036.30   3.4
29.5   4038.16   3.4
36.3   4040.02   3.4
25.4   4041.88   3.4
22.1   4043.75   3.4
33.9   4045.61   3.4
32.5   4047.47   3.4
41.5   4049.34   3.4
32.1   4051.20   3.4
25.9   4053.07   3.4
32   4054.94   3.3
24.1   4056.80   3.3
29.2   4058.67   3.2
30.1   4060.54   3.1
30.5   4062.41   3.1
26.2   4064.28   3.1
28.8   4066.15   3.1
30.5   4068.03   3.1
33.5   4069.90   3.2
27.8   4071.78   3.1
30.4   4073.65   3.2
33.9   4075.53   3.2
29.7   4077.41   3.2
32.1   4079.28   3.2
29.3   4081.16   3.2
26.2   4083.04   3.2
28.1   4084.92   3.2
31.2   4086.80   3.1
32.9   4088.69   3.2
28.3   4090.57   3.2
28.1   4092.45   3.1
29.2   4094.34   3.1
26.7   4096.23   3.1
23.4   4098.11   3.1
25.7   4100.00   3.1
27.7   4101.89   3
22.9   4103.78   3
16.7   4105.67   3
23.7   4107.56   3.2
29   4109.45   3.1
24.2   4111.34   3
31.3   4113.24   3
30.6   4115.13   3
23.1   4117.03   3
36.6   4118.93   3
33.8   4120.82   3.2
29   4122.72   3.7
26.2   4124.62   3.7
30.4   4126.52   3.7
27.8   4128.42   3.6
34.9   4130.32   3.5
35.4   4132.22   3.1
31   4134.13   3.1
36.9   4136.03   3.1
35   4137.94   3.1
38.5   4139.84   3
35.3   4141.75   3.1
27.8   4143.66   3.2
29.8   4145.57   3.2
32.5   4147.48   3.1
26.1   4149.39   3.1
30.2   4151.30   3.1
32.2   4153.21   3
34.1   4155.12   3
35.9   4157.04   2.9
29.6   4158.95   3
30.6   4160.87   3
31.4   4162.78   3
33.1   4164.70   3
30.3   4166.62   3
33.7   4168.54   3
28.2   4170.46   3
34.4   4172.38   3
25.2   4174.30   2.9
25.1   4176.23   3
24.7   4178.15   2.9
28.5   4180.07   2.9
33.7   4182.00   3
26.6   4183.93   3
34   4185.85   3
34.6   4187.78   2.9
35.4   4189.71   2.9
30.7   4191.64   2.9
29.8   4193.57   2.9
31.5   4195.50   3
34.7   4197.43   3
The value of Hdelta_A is 4.6 angstroms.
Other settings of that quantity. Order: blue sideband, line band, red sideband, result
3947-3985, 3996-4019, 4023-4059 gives -3.5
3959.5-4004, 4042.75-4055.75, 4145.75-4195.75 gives -1.8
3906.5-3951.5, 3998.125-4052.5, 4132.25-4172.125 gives -4.6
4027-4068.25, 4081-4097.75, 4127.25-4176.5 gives 1.2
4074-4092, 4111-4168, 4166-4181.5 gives -4.3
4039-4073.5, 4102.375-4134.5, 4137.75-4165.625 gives 2.9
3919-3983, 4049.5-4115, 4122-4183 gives 1.1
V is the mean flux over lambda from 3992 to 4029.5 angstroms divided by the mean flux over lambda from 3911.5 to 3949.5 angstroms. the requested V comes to 1.18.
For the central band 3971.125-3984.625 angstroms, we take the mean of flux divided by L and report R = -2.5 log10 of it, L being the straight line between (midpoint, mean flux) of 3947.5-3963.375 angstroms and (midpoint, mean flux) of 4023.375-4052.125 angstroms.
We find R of 0.08 mag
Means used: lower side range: 27.4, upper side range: 31.6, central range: 26.5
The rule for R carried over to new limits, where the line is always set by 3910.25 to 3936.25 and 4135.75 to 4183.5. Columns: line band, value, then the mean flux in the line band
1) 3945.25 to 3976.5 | 0.19 mag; 23.8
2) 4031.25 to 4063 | -0.05 mag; 30.8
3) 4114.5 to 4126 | 0.03 mag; 29.9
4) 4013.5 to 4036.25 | -0.12 mag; 32.5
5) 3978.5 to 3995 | -0.06 mag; 30.1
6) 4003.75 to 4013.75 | -0.14 mag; 32.9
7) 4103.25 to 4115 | 0.21 mag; 25.1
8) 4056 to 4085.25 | 0.01 mag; 29.5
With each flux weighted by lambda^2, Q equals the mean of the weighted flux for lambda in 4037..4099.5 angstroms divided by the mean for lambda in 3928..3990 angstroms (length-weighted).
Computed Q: 1.3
